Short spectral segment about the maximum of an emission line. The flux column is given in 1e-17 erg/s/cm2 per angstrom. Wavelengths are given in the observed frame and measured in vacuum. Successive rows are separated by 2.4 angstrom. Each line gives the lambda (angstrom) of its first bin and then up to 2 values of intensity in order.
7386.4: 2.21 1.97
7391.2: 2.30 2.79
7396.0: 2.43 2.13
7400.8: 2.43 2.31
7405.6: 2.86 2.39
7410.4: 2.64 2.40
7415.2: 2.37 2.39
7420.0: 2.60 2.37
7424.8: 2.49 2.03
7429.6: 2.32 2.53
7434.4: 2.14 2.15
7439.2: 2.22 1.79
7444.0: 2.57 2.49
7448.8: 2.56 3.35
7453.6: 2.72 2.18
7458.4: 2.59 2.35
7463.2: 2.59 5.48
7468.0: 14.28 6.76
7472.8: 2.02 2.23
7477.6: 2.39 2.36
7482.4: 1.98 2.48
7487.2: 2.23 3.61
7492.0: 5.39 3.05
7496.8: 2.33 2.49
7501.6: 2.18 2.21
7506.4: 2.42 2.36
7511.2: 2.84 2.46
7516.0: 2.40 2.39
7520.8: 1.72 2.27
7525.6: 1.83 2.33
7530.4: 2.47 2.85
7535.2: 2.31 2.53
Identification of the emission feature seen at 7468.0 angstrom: Halpha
